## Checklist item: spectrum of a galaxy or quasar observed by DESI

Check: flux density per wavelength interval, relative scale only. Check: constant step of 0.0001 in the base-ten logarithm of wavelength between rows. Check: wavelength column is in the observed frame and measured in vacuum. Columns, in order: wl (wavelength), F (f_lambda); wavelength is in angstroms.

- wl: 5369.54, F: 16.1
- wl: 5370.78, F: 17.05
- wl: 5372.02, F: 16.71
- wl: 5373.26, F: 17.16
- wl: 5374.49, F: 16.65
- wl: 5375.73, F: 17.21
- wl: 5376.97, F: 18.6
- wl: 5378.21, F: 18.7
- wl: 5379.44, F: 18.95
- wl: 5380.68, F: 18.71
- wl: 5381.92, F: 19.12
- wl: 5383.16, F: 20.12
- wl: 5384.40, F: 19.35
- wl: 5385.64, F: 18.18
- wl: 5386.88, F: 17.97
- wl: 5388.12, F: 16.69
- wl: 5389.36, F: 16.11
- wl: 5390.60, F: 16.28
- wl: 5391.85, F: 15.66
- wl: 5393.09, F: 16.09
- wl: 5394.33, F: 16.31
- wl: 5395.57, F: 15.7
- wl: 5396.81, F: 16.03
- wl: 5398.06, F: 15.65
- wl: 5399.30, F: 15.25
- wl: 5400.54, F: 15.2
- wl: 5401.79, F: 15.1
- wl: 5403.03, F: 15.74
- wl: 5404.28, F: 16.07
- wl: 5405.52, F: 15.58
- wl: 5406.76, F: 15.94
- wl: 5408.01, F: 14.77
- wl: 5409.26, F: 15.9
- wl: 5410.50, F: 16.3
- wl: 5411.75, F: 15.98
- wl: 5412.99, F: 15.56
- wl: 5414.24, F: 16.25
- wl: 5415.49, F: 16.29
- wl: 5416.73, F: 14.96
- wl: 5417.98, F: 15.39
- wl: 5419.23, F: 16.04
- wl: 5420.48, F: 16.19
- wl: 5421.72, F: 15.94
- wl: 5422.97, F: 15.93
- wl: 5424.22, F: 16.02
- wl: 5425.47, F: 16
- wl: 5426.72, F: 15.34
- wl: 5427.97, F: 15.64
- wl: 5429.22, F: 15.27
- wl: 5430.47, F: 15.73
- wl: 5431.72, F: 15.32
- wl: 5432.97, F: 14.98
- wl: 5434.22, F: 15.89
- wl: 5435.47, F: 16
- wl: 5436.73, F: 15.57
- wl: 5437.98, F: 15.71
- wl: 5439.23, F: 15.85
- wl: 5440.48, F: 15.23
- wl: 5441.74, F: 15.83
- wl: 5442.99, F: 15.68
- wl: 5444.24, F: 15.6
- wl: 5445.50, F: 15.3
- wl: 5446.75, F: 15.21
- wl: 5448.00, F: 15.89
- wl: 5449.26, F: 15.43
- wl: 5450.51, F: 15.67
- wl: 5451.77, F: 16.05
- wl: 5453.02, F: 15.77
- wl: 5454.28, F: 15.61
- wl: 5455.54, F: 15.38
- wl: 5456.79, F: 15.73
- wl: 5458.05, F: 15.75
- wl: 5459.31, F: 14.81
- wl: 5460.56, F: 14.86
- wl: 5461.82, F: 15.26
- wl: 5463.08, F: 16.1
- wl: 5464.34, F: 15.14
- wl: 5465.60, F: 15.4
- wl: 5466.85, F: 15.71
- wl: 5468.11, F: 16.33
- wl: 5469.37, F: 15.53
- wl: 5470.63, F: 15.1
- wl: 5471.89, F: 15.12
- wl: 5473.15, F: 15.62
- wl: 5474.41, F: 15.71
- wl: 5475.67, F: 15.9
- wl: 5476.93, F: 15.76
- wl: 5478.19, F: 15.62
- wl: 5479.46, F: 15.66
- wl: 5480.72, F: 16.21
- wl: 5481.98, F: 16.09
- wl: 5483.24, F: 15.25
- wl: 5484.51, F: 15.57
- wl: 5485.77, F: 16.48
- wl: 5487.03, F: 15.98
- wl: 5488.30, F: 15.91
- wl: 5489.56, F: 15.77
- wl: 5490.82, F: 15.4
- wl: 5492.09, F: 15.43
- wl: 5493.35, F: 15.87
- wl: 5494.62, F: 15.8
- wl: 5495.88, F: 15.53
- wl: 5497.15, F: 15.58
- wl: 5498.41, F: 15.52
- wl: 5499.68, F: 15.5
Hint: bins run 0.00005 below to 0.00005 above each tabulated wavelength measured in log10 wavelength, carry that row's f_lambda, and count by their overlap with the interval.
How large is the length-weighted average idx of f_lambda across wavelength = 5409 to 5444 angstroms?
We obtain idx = 15.7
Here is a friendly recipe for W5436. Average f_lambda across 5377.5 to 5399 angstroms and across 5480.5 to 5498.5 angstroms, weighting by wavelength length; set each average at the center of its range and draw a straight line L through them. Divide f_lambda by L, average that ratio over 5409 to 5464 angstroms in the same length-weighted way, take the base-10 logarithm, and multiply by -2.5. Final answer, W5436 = 0.06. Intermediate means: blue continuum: 17.4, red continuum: 15.8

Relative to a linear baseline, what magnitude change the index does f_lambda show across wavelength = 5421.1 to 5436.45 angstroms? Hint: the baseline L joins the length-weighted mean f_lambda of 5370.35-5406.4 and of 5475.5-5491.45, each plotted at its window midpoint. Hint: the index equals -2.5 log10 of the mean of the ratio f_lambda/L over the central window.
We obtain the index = 0.05 mag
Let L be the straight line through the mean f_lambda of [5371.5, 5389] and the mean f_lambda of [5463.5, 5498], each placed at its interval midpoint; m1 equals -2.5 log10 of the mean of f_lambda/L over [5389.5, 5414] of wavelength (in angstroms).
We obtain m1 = 0.121 mag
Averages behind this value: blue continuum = 18.1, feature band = 15.8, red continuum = 15.7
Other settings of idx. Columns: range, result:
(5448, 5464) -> 15.5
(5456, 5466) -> 15.4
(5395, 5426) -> 15.8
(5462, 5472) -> 15.6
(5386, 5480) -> 15.7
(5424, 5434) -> 15.5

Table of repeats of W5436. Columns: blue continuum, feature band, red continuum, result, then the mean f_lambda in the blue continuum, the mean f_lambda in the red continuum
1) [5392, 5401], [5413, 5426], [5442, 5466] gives -0.01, 15.8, 15.5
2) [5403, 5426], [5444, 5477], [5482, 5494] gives 0.02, 15.8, 15.8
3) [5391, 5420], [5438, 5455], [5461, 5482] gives 0.00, 15.7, 15.6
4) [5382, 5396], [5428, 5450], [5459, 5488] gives 0.05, 17.2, 15.6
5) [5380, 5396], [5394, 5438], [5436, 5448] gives 0.05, 17.4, 15.6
